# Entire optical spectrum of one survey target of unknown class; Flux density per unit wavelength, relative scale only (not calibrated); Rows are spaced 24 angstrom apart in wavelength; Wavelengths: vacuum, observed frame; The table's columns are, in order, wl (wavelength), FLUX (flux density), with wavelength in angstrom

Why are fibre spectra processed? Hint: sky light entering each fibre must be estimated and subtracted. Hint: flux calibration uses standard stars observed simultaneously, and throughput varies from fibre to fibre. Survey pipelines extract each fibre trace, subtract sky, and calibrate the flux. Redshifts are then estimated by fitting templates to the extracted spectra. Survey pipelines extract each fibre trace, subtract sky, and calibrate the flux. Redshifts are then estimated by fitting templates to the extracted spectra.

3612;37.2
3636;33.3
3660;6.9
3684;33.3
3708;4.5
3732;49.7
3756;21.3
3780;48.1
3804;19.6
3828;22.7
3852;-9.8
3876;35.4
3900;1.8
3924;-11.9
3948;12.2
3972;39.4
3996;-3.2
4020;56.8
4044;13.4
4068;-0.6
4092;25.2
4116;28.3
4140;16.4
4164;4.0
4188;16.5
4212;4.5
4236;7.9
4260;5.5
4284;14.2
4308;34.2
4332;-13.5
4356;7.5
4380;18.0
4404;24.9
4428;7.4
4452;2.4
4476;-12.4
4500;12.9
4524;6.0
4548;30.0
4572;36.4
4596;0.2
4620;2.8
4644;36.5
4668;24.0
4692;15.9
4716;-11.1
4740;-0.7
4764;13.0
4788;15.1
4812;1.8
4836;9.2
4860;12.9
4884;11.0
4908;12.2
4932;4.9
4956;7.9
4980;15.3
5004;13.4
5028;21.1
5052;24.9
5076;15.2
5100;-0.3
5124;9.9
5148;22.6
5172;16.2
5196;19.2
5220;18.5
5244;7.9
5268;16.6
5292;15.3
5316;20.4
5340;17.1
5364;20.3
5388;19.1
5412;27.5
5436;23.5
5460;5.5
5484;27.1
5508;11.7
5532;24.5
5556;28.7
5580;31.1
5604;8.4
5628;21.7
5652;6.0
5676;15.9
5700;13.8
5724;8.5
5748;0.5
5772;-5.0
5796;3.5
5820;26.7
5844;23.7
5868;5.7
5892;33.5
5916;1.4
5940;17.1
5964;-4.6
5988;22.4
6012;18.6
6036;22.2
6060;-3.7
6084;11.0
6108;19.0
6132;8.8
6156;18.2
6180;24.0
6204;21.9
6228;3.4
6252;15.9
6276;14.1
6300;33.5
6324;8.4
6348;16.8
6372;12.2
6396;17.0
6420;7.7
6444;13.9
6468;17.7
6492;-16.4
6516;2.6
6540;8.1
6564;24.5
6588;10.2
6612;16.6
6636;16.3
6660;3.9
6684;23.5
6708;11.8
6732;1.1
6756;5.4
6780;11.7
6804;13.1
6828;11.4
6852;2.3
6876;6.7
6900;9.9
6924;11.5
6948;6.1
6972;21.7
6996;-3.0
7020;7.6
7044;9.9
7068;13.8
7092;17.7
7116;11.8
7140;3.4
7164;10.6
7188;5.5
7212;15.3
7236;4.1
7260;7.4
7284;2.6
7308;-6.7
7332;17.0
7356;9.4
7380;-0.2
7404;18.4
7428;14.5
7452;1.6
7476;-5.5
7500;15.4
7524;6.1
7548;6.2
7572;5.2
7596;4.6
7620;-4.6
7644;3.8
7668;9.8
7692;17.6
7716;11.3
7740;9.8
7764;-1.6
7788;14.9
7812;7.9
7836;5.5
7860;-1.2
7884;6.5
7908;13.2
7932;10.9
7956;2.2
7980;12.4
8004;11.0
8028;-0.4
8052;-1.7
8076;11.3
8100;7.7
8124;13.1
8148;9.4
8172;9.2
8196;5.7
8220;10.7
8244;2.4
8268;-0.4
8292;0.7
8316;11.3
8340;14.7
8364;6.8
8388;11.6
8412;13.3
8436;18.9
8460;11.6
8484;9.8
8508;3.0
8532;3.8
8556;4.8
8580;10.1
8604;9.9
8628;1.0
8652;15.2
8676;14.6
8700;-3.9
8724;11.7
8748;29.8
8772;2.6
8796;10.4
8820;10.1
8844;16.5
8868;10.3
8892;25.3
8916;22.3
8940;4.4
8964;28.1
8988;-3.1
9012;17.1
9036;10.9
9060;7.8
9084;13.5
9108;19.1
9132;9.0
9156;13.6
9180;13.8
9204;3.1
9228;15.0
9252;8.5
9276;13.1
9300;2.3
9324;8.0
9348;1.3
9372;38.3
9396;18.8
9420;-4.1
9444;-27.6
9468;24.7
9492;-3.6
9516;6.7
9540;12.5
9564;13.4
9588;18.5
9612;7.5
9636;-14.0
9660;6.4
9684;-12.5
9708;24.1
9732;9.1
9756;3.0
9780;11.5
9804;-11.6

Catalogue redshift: 0.333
